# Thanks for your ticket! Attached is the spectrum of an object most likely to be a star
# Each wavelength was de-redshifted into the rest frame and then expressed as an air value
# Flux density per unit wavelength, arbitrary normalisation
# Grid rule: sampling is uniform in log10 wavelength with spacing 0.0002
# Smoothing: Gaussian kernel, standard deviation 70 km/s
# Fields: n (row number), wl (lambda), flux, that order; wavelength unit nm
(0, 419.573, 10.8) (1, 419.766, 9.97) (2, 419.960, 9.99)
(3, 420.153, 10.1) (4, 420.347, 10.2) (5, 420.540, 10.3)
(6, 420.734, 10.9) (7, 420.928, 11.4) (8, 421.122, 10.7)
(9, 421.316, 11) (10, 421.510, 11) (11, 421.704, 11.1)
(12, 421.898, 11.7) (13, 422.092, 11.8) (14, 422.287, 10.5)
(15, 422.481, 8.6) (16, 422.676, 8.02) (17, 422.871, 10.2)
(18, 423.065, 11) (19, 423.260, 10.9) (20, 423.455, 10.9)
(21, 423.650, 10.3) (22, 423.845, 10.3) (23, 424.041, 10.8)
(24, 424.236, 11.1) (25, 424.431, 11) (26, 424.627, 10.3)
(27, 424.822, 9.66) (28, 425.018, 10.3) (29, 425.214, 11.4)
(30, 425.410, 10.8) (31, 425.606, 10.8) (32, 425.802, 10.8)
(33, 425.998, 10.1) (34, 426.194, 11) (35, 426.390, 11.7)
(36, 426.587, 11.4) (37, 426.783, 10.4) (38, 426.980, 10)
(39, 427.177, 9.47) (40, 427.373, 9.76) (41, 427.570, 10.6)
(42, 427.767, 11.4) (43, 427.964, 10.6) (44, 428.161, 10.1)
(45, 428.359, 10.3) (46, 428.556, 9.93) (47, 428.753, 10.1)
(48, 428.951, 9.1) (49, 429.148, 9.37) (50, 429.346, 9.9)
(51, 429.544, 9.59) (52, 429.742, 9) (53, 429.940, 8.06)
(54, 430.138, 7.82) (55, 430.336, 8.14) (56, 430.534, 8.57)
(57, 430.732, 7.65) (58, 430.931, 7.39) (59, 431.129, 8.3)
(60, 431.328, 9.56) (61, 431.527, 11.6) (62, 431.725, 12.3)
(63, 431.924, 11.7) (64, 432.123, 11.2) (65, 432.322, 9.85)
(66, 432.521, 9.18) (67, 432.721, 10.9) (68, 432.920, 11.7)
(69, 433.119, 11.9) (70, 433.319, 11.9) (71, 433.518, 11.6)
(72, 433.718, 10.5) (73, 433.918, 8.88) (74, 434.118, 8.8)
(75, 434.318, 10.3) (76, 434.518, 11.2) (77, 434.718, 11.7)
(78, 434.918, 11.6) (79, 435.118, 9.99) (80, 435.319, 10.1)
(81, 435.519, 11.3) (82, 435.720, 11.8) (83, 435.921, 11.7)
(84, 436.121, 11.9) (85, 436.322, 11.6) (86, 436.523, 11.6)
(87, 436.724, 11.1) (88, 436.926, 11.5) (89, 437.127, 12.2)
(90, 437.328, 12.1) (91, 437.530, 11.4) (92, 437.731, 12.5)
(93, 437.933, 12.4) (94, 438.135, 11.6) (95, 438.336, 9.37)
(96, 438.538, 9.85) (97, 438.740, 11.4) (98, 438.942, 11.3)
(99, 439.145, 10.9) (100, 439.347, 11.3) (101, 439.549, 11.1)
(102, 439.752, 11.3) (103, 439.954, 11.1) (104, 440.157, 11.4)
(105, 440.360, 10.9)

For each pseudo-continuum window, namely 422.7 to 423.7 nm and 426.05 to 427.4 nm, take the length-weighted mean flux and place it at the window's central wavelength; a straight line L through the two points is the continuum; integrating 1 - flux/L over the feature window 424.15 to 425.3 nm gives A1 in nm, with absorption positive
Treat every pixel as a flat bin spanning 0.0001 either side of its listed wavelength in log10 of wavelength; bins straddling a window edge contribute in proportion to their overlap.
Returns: -0.01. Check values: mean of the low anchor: 10.5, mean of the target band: 10.6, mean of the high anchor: 10.6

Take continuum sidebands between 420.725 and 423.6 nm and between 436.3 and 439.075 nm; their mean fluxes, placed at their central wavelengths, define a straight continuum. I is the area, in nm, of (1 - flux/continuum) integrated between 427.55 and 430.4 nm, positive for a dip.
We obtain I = 0.36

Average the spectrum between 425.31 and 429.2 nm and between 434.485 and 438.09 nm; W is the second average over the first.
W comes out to 1.11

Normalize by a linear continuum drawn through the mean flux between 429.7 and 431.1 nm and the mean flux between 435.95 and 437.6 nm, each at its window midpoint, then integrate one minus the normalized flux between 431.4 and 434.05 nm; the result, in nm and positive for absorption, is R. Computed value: -0.46 nm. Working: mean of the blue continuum 8.07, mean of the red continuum 11.7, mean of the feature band 11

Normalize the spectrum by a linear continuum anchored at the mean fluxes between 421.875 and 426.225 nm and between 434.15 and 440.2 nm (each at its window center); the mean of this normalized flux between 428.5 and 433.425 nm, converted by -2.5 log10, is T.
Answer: 0.12 mag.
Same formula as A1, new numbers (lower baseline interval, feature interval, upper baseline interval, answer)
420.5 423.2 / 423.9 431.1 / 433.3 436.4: 0.529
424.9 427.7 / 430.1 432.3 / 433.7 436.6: 0.250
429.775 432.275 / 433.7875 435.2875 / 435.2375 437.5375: 0.063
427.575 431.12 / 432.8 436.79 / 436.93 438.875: -0.160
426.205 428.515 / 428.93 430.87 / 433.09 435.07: 0.354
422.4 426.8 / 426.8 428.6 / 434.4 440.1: 0.077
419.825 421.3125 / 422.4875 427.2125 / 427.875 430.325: -0.253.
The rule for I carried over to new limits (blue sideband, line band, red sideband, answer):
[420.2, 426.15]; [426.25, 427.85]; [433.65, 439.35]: 0.02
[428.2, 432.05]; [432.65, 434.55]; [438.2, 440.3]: -0.15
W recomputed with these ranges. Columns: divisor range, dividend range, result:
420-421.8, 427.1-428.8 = 0.96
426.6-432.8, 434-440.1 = 1.15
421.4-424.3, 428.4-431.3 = 0.84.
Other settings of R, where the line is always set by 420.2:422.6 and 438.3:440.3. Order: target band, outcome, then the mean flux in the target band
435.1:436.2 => -0.030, 11.2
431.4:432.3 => -0.051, 11.5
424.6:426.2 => 0.032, 10.6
